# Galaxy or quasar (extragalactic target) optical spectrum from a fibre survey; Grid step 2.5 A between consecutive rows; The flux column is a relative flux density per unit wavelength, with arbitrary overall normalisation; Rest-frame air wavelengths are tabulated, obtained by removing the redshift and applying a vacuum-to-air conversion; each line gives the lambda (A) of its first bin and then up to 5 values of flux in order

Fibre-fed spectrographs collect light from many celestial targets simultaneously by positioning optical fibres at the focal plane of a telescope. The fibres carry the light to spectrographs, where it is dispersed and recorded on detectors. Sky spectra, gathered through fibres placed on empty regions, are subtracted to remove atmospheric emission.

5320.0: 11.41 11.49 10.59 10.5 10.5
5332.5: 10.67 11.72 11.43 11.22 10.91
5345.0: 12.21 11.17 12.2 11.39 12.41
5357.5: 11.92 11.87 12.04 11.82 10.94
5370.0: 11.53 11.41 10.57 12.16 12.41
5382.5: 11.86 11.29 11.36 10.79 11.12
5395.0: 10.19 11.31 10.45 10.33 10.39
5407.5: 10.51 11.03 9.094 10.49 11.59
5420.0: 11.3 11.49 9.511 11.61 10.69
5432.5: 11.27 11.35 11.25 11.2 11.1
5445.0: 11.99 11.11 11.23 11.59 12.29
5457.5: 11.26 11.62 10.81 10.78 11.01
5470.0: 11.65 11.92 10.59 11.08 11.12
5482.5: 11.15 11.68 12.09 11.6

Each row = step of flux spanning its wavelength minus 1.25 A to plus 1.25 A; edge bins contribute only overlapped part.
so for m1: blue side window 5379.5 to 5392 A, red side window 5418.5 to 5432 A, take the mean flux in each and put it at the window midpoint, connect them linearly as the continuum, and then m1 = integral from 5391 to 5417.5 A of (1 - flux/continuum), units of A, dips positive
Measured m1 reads 1.6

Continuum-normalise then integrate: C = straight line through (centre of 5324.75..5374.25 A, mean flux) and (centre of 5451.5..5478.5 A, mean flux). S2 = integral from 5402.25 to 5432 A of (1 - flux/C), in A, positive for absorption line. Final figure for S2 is 1.76 A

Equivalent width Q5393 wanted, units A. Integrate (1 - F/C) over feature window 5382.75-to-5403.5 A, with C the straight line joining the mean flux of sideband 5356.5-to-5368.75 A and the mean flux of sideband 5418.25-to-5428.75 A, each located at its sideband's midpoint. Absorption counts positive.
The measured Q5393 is 0.8 A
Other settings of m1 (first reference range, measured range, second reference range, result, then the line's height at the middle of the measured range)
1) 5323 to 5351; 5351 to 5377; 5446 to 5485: -0.9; 11.2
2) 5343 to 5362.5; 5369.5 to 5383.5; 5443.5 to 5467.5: 0.1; 11.7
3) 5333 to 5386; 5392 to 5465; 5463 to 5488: 2.6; 11.4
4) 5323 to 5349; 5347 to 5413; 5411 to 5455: -1.0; 11.1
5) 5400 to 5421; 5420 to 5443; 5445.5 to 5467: -0.3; 10.9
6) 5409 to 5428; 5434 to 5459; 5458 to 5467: -1.1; 11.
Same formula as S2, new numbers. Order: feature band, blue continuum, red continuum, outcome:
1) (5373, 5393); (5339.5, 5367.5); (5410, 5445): -0.07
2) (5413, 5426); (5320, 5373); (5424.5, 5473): 0.60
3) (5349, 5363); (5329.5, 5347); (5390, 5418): -1.12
